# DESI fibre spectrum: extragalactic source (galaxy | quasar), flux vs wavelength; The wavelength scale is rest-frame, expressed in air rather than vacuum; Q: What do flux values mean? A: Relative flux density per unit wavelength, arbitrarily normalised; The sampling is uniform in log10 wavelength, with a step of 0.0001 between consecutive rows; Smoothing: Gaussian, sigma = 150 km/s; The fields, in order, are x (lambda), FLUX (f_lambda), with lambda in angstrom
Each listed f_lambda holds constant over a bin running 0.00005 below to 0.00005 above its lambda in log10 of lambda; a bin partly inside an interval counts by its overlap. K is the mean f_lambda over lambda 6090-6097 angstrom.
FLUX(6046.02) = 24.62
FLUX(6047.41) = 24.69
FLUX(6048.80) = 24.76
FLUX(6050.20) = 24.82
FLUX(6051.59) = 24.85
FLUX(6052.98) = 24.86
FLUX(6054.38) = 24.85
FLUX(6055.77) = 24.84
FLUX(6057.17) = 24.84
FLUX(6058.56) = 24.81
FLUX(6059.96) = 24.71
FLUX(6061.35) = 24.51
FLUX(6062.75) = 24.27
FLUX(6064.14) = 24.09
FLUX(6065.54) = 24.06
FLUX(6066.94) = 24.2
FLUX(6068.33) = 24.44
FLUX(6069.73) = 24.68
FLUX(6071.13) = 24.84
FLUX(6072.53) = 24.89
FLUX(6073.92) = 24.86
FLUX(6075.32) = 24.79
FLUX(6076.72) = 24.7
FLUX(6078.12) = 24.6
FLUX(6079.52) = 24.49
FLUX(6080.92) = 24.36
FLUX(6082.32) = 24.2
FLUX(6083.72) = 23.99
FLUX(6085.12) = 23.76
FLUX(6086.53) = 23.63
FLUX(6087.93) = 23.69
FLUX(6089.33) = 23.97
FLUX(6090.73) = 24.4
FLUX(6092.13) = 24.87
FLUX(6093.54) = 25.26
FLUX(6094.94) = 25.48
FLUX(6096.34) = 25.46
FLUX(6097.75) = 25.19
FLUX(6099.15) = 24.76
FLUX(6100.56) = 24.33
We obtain 25.1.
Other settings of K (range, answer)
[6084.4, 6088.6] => 23.7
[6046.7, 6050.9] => 24.8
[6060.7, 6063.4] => 24.4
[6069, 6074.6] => 24.8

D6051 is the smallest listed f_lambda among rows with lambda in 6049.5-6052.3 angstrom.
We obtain 24.82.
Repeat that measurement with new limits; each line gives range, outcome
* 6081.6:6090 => 23.63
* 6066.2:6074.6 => 24.2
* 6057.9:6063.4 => 24.27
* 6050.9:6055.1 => 24.85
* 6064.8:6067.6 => 24.06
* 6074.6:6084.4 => 23.99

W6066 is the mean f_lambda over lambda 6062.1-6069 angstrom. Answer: 24.2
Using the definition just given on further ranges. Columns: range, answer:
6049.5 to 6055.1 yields 24.9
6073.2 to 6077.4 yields 24.8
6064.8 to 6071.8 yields 24.4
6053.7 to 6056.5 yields 24.8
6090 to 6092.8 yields 24.7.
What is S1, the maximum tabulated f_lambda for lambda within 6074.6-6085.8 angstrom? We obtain 24.79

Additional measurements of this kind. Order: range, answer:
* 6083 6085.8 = 23.99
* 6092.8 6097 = 25.48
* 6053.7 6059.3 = 24.85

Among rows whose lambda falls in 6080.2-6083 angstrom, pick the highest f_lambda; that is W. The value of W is 24.36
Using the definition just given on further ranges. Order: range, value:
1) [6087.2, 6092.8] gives 24.87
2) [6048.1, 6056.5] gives 24.86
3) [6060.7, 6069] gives 24.51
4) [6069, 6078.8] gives 24.89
